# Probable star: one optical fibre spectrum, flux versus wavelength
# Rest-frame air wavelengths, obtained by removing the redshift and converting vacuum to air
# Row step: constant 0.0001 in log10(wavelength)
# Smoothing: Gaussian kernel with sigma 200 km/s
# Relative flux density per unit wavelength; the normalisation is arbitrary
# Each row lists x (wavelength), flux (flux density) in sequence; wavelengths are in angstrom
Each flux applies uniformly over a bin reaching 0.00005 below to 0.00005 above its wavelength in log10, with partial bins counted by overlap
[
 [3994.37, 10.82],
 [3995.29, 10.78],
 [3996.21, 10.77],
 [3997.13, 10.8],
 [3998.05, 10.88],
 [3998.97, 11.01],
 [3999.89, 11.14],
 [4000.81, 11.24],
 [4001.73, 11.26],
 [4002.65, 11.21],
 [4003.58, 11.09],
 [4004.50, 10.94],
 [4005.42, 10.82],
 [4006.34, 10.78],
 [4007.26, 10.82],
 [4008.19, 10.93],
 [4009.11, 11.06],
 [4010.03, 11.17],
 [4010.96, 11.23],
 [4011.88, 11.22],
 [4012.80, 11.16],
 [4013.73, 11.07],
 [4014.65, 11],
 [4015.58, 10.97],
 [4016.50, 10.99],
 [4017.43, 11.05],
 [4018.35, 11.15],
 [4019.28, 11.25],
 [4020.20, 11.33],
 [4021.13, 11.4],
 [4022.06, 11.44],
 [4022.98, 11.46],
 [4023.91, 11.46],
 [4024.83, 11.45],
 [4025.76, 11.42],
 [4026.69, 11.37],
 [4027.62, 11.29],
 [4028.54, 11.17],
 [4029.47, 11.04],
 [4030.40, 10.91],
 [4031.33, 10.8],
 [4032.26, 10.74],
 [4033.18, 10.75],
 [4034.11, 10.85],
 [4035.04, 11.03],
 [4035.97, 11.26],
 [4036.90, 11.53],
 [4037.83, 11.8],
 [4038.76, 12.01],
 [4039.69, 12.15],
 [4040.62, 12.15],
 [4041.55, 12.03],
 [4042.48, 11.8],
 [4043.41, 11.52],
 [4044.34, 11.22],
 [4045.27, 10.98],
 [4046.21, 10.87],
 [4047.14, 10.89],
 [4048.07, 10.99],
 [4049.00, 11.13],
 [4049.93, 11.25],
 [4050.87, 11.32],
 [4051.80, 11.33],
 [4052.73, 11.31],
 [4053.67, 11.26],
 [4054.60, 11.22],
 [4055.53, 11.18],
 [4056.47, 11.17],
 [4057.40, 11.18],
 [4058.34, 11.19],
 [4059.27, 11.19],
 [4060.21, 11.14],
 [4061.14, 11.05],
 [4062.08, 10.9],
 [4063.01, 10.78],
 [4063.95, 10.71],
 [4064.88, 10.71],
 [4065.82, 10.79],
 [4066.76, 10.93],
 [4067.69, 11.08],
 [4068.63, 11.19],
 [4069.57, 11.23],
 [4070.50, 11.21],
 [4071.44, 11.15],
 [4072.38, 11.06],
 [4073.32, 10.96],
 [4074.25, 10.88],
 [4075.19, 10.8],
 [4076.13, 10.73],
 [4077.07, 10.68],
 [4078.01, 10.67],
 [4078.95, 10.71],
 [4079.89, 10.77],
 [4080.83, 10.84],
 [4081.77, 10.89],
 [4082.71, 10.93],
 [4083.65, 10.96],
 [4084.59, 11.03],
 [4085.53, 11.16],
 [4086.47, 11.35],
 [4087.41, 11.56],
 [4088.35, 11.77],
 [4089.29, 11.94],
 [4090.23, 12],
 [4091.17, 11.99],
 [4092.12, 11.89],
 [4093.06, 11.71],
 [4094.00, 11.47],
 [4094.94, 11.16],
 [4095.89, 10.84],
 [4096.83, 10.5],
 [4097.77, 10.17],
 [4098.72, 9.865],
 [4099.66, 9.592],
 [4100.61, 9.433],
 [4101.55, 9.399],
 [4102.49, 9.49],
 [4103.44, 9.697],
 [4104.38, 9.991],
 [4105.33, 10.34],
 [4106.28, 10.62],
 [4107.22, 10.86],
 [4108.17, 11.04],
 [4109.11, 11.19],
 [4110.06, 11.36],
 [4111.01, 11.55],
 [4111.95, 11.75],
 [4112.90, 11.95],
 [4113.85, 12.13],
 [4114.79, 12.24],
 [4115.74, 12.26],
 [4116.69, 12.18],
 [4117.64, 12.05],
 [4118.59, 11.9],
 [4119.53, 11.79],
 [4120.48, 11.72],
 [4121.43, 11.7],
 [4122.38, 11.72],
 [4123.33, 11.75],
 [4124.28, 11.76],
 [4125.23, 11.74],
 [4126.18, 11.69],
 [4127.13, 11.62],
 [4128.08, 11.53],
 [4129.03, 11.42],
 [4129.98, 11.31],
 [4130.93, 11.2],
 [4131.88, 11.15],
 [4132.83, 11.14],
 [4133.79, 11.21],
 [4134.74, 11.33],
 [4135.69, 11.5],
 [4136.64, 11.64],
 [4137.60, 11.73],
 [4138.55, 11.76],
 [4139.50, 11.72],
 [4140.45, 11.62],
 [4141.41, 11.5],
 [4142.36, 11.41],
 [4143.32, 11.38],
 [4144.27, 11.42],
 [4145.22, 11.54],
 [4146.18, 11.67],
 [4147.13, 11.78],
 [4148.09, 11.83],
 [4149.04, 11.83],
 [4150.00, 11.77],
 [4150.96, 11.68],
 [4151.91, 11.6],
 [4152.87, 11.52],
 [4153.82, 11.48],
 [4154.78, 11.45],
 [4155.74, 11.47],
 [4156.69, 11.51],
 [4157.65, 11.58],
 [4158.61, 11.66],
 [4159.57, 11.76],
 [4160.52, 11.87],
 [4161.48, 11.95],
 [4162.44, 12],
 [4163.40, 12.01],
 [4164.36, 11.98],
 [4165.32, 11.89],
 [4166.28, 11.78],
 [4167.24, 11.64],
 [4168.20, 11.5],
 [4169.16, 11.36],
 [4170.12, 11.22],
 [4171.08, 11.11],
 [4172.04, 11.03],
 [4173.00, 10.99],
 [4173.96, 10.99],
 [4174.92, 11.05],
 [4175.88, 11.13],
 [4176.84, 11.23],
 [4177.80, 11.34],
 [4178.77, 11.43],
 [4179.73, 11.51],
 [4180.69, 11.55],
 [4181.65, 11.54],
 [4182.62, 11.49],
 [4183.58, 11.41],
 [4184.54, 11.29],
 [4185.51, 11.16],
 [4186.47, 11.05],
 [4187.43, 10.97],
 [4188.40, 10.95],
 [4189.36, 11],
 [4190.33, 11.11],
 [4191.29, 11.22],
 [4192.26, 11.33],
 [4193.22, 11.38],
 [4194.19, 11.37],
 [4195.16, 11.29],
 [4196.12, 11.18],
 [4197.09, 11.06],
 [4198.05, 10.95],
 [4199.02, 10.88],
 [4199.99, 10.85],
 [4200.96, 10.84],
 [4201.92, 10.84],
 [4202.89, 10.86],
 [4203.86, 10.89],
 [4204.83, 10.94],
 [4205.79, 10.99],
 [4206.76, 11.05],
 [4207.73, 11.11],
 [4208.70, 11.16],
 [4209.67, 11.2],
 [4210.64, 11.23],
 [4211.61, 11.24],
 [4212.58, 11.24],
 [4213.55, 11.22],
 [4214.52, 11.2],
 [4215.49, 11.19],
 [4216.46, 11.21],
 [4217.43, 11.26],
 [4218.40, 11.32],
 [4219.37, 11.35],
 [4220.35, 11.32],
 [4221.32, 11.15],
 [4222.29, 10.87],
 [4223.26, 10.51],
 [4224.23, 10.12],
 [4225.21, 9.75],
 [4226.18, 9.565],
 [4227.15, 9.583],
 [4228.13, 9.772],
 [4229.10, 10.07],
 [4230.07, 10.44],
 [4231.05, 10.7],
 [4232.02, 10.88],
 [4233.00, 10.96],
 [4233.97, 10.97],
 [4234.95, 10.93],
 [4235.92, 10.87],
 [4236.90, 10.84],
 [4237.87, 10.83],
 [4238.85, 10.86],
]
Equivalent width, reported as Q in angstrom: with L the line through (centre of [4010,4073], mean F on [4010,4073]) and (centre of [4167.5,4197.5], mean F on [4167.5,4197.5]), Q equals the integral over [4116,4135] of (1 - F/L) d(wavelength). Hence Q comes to -0.6 angstrom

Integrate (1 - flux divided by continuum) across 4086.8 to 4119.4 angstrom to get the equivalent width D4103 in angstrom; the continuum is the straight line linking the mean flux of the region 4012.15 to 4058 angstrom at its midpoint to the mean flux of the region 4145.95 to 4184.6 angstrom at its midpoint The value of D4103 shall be 0.8 angstrom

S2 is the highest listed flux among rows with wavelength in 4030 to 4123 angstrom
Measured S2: 12.26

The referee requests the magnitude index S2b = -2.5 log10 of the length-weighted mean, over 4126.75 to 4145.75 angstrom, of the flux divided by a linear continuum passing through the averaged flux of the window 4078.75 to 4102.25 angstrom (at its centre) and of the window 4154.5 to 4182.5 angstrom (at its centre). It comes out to -0.02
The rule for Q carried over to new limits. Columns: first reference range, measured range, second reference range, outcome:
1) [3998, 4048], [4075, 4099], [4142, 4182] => 0.5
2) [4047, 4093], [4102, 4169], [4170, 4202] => -2.2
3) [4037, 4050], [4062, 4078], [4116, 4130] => 0.9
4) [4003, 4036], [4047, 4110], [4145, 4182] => 2.0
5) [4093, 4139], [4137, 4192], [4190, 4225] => -1.7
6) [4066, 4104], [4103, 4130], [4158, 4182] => -0.9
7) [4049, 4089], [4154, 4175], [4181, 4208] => -0.8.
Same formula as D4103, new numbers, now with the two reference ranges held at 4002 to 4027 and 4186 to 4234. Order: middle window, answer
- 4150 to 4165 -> -1.0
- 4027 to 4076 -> -0.3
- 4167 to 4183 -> -0.5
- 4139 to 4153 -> -0.8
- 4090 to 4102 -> 0.3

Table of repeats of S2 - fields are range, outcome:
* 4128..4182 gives 12.01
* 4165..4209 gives 11.89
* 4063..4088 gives 11.56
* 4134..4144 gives 11.76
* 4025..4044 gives 12.15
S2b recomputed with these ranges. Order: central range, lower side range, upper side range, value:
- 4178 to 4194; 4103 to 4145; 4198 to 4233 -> -0.023 mag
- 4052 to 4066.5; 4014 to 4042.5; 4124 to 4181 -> 0.031 mag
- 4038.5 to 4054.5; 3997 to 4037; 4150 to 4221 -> -0.026 mag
